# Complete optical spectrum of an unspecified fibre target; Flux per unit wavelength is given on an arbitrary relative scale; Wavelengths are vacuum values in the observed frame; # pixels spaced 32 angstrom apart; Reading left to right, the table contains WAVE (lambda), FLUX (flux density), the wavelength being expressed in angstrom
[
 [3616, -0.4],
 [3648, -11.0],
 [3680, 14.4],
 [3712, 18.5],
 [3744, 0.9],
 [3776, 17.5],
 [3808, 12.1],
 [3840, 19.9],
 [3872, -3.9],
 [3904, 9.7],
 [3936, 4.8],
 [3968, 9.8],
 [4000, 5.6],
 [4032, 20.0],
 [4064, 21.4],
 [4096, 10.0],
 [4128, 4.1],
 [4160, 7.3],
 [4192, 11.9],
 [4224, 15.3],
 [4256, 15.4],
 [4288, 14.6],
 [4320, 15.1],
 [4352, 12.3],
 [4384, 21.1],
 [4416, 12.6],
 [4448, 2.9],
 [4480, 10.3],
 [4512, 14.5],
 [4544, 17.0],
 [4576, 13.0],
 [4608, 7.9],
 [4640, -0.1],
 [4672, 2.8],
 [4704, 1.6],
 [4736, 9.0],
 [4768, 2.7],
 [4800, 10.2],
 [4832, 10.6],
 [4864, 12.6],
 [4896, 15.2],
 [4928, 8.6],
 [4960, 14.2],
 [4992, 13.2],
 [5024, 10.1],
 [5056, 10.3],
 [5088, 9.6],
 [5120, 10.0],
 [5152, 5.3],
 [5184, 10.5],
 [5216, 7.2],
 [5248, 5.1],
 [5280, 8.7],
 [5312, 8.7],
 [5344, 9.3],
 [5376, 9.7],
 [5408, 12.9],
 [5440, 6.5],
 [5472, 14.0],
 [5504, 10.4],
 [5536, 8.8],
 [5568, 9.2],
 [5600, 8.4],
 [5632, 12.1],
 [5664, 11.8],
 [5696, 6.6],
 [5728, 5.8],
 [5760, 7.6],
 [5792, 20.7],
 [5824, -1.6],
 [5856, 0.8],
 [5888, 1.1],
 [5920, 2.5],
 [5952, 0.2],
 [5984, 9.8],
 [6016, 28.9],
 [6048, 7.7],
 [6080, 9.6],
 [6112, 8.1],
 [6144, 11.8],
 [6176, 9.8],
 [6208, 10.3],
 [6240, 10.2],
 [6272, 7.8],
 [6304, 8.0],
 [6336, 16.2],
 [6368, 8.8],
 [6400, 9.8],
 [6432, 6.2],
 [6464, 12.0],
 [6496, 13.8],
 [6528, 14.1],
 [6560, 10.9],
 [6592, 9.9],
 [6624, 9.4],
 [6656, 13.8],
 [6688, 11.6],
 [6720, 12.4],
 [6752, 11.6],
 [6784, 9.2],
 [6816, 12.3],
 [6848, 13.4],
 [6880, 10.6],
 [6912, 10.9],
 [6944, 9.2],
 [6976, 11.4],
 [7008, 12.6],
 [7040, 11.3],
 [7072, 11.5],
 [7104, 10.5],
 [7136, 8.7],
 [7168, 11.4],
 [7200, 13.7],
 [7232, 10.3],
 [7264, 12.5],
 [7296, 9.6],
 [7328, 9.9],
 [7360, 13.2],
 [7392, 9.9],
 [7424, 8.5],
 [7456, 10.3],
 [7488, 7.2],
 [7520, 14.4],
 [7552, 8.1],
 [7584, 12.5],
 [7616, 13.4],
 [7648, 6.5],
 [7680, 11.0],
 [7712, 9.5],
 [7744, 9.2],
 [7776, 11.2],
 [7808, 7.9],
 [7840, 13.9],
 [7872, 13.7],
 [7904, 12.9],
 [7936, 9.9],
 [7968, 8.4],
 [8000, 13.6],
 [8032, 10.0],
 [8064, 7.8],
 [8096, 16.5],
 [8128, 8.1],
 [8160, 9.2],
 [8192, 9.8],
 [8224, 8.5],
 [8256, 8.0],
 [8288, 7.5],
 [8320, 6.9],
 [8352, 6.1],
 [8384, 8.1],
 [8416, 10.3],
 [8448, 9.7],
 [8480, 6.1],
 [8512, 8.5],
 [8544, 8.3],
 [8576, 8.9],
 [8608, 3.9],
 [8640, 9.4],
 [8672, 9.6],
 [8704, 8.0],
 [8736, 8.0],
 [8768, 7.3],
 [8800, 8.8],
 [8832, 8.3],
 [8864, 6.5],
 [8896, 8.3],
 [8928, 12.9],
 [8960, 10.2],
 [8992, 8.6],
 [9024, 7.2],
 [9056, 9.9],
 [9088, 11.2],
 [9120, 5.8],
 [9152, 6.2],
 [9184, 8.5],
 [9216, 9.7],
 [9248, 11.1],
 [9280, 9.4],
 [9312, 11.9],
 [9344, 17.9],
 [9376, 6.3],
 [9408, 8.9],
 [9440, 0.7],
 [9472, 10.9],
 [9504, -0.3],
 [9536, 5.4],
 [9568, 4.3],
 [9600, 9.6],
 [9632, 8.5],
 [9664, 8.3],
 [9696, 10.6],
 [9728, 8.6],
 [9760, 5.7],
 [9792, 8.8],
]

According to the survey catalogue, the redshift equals 0.615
